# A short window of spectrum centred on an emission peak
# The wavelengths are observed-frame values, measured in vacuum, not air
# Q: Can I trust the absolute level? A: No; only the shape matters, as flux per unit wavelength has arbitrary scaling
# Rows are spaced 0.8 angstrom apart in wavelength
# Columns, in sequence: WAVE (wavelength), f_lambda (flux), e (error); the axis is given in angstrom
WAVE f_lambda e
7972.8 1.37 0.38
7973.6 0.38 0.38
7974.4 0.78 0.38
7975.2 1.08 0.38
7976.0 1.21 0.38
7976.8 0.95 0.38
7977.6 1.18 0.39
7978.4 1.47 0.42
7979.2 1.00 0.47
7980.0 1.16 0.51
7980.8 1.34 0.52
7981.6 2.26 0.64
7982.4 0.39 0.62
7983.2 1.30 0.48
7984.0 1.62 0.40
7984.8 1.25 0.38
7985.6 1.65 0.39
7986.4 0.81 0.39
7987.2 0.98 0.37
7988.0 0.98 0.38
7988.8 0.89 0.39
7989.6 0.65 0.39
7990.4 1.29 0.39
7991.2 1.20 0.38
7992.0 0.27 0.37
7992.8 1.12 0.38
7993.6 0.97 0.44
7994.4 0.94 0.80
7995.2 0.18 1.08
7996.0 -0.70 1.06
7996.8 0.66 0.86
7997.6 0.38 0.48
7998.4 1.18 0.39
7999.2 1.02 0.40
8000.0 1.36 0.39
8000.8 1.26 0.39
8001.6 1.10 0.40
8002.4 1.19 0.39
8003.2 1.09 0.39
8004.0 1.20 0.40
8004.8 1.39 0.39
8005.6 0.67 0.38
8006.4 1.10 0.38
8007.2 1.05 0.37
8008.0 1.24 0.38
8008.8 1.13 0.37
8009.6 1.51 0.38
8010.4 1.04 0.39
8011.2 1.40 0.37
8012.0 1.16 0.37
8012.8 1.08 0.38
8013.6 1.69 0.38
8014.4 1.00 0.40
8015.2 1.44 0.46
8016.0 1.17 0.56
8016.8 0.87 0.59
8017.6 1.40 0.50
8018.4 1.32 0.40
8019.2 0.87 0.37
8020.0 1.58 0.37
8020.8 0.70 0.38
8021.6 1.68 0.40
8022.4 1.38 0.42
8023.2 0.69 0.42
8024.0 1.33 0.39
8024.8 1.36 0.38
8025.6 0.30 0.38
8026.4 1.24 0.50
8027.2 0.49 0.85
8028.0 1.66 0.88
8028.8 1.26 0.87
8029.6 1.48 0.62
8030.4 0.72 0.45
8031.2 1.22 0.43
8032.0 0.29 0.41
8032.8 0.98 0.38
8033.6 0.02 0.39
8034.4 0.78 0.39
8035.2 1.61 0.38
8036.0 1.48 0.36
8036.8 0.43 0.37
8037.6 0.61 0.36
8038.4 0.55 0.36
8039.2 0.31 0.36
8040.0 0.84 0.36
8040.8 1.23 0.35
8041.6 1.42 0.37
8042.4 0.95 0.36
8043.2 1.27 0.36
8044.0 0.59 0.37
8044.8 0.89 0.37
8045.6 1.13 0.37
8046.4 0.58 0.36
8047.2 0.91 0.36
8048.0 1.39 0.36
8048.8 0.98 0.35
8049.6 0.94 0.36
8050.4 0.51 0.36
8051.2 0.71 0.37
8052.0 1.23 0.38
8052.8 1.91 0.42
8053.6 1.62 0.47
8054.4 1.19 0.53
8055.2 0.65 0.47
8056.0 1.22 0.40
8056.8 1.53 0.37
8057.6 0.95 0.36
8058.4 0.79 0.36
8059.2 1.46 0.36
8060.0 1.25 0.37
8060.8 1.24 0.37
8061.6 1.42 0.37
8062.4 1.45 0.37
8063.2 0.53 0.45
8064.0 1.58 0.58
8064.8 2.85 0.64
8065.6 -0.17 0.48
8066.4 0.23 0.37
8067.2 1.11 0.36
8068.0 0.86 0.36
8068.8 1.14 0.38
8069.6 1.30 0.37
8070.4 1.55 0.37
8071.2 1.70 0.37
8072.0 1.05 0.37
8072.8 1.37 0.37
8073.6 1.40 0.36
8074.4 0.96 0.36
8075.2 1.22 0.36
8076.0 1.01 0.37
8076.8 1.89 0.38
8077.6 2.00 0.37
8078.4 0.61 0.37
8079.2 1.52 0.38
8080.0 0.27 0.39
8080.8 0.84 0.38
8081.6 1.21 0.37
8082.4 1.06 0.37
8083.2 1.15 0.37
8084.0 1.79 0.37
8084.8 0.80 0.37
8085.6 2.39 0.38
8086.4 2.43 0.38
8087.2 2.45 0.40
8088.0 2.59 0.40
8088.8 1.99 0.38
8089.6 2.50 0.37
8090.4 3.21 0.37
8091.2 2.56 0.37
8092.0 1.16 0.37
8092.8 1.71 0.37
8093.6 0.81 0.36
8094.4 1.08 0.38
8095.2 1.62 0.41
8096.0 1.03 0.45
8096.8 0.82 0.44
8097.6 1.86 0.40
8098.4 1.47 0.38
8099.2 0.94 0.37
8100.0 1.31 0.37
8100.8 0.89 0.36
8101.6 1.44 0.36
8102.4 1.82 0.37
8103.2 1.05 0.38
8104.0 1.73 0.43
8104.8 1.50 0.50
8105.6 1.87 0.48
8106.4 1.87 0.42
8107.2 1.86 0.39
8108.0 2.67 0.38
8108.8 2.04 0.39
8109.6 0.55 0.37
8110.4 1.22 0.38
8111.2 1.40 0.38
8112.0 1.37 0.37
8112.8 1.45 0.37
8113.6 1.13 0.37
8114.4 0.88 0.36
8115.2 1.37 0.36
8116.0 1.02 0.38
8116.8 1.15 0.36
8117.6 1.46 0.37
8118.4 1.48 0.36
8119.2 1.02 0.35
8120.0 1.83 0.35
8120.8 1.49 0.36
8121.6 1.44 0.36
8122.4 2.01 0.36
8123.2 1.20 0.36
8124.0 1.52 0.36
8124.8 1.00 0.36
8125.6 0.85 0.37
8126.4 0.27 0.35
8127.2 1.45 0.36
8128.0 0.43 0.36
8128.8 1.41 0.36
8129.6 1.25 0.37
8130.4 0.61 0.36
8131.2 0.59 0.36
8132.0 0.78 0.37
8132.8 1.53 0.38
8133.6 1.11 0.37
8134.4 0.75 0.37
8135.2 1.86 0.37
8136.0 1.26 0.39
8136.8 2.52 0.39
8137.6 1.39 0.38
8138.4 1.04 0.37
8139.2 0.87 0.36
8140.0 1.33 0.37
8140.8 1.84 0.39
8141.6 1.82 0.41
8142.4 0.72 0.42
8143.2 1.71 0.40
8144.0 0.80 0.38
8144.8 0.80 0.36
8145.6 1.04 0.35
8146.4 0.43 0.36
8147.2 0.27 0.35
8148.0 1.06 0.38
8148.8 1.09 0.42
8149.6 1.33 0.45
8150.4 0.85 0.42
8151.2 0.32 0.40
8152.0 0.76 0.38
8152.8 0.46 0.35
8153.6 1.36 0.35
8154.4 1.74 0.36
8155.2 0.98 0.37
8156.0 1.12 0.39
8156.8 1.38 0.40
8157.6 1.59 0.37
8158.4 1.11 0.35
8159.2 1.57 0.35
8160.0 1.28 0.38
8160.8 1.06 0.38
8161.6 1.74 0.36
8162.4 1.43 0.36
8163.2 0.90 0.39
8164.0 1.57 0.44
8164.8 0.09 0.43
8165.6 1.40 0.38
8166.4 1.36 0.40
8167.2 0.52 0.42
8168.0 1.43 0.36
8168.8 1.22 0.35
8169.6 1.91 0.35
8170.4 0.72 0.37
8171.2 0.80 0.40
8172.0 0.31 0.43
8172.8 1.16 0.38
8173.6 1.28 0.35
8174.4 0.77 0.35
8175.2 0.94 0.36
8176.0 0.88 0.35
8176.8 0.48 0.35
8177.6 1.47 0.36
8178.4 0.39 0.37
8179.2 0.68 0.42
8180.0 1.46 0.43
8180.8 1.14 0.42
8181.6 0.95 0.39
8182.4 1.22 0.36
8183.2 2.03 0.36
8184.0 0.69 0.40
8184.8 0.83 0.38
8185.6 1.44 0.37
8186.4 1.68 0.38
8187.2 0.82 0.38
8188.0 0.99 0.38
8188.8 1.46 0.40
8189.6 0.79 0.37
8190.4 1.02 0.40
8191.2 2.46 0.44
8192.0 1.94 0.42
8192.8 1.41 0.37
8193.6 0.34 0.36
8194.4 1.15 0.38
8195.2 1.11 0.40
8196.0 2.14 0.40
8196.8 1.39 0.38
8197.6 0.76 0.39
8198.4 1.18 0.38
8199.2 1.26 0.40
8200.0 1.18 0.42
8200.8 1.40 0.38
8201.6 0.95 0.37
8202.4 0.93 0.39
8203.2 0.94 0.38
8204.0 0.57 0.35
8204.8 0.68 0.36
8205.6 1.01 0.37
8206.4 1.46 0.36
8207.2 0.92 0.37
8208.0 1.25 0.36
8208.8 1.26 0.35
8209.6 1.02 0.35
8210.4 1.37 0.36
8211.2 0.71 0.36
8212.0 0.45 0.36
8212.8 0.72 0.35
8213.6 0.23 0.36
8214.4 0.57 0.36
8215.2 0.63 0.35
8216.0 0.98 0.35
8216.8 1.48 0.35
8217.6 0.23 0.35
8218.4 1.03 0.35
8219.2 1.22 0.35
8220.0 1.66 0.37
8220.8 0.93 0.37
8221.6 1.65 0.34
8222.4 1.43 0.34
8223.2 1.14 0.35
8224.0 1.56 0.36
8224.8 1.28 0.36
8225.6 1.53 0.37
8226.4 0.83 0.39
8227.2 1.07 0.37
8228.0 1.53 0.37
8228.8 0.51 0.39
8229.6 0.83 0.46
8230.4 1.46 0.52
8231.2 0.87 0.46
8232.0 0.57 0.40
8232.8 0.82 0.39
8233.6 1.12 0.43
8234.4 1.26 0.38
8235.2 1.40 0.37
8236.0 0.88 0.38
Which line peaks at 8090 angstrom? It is [S II] 6716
